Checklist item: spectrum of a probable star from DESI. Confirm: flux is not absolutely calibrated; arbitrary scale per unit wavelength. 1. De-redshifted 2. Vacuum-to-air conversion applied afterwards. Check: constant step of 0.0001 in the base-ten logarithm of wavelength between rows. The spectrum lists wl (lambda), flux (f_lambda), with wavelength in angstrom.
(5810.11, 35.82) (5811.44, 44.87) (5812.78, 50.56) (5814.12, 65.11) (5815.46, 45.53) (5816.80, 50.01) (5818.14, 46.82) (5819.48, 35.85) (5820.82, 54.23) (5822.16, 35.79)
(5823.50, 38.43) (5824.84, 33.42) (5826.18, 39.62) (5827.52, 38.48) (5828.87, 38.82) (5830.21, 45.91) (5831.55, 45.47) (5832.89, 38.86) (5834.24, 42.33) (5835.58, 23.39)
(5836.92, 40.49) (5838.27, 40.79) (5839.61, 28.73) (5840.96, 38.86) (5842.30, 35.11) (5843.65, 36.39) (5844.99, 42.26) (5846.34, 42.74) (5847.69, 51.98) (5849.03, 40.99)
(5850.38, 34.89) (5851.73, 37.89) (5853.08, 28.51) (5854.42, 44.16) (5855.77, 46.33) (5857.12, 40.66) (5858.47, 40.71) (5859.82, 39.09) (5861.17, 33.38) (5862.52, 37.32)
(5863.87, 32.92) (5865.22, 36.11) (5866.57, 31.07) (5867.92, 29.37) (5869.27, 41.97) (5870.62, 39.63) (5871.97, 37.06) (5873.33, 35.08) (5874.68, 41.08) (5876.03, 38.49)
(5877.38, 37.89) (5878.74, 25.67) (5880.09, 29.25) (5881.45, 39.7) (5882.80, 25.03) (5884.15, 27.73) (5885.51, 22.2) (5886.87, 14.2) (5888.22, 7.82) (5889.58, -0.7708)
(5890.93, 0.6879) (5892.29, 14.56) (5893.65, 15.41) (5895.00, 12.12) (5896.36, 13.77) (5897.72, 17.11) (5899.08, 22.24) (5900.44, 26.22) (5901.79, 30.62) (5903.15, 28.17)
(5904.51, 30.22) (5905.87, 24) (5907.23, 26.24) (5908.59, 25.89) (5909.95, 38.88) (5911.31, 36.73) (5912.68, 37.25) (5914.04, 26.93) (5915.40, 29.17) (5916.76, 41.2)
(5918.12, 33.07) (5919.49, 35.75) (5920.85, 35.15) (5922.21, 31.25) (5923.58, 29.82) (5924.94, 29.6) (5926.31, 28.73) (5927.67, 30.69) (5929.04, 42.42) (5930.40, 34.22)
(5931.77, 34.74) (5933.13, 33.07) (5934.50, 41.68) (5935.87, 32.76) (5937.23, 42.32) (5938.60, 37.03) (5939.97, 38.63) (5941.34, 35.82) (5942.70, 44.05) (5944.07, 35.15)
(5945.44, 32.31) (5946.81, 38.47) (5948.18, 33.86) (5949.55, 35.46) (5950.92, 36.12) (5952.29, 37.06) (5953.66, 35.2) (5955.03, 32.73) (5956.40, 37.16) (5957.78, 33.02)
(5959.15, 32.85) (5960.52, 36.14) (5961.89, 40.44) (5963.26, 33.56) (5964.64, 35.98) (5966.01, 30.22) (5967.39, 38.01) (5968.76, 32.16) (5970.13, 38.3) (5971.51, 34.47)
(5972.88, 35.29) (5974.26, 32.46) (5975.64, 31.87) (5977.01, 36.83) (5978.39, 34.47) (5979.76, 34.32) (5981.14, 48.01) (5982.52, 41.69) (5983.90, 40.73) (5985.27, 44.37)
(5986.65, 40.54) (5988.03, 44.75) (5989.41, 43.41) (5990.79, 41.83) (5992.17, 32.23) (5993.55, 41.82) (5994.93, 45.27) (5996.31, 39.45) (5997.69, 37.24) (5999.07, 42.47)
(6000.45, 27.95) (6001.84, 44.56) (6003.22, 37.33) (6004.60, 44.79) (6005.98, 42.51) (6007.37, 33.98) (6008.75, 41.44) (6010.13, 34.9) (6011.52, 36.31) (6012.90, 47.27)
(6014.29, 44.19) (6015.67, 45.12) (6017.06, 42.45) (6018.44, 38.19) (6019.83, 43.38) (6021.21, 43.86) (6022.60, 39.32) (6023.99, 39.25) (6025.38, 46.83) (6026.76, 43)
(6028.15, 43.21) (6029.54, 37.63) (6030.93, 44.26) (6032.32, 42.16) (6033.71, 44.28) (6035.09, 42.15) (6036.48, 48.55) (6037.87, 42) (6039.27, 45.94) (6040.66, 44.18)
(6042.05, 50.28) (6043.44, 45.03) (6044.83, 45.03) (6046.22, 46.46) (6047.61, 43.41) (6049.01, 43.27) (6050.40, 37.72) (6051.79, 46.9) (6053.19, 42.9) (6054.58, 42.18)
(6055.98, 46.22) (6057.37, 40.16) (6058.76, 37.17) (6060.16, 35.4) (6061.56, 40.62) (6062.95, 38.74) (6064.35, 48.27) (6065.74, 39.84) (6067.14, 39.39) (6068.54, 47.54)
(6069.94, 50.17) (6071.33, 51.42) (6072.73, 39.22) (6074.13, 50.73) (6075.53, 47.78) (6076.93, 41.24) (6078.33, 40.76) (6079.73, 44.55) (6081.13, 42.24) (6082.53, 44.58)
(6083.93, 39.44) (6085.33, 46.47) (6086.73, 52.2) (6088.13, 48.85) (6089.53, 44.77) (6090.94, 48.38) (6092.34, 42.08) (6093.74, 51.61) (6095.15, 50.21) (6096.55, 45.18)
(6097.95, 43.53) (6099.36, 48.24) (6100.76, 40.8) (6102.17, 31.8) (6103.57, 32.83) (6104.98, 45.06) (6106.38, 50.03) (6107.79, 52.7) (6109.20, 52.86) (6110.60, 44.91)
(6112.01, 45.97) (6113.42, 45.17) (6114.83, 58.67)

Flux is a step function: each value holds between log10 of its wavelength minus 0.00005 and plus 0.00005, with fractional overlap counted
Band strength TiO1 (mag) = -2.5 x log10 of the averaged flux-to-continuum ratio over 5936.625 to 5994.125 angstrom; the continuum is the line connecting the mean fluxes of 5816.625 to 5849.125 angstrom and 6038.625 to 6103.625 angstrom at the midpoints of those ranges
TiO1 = 0.14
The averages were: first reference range 40.1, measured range 37.2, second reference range 44.1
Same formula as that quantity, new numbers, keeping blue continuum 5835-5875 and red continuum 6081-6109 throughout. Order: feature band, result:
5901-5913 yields 0.27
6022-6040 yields 0.01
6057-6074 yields 0.04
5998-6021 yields 0.05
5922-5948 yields 0.14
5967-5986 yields 0.11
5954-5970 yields 0.18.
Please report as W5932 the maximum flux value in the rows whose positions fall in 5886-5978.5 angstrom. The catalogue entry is 44.05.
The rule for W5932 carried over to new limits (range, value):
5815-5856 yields 54.23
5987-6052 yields 50.28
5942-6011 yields 48.01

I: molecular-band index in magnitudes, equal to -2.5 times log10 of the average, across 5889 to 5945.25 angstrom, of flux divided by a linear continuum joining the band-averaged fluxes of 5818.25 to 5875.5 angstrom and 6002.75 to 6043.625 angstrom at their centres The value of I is 0.34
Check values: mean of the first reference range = 38.6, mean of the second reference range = 42.5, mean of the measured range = 29.4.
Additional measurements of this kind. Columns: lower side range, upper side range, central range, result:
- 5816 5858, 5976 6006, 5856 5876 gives 0.08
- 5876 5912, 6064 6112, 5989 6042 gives -0.13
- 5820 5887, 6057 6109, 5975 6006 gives 0.04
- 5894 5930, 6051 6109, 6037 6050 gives -0.10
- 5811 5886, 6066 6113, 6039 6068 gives 0.04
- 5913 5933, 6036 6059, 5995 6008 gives 0.02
